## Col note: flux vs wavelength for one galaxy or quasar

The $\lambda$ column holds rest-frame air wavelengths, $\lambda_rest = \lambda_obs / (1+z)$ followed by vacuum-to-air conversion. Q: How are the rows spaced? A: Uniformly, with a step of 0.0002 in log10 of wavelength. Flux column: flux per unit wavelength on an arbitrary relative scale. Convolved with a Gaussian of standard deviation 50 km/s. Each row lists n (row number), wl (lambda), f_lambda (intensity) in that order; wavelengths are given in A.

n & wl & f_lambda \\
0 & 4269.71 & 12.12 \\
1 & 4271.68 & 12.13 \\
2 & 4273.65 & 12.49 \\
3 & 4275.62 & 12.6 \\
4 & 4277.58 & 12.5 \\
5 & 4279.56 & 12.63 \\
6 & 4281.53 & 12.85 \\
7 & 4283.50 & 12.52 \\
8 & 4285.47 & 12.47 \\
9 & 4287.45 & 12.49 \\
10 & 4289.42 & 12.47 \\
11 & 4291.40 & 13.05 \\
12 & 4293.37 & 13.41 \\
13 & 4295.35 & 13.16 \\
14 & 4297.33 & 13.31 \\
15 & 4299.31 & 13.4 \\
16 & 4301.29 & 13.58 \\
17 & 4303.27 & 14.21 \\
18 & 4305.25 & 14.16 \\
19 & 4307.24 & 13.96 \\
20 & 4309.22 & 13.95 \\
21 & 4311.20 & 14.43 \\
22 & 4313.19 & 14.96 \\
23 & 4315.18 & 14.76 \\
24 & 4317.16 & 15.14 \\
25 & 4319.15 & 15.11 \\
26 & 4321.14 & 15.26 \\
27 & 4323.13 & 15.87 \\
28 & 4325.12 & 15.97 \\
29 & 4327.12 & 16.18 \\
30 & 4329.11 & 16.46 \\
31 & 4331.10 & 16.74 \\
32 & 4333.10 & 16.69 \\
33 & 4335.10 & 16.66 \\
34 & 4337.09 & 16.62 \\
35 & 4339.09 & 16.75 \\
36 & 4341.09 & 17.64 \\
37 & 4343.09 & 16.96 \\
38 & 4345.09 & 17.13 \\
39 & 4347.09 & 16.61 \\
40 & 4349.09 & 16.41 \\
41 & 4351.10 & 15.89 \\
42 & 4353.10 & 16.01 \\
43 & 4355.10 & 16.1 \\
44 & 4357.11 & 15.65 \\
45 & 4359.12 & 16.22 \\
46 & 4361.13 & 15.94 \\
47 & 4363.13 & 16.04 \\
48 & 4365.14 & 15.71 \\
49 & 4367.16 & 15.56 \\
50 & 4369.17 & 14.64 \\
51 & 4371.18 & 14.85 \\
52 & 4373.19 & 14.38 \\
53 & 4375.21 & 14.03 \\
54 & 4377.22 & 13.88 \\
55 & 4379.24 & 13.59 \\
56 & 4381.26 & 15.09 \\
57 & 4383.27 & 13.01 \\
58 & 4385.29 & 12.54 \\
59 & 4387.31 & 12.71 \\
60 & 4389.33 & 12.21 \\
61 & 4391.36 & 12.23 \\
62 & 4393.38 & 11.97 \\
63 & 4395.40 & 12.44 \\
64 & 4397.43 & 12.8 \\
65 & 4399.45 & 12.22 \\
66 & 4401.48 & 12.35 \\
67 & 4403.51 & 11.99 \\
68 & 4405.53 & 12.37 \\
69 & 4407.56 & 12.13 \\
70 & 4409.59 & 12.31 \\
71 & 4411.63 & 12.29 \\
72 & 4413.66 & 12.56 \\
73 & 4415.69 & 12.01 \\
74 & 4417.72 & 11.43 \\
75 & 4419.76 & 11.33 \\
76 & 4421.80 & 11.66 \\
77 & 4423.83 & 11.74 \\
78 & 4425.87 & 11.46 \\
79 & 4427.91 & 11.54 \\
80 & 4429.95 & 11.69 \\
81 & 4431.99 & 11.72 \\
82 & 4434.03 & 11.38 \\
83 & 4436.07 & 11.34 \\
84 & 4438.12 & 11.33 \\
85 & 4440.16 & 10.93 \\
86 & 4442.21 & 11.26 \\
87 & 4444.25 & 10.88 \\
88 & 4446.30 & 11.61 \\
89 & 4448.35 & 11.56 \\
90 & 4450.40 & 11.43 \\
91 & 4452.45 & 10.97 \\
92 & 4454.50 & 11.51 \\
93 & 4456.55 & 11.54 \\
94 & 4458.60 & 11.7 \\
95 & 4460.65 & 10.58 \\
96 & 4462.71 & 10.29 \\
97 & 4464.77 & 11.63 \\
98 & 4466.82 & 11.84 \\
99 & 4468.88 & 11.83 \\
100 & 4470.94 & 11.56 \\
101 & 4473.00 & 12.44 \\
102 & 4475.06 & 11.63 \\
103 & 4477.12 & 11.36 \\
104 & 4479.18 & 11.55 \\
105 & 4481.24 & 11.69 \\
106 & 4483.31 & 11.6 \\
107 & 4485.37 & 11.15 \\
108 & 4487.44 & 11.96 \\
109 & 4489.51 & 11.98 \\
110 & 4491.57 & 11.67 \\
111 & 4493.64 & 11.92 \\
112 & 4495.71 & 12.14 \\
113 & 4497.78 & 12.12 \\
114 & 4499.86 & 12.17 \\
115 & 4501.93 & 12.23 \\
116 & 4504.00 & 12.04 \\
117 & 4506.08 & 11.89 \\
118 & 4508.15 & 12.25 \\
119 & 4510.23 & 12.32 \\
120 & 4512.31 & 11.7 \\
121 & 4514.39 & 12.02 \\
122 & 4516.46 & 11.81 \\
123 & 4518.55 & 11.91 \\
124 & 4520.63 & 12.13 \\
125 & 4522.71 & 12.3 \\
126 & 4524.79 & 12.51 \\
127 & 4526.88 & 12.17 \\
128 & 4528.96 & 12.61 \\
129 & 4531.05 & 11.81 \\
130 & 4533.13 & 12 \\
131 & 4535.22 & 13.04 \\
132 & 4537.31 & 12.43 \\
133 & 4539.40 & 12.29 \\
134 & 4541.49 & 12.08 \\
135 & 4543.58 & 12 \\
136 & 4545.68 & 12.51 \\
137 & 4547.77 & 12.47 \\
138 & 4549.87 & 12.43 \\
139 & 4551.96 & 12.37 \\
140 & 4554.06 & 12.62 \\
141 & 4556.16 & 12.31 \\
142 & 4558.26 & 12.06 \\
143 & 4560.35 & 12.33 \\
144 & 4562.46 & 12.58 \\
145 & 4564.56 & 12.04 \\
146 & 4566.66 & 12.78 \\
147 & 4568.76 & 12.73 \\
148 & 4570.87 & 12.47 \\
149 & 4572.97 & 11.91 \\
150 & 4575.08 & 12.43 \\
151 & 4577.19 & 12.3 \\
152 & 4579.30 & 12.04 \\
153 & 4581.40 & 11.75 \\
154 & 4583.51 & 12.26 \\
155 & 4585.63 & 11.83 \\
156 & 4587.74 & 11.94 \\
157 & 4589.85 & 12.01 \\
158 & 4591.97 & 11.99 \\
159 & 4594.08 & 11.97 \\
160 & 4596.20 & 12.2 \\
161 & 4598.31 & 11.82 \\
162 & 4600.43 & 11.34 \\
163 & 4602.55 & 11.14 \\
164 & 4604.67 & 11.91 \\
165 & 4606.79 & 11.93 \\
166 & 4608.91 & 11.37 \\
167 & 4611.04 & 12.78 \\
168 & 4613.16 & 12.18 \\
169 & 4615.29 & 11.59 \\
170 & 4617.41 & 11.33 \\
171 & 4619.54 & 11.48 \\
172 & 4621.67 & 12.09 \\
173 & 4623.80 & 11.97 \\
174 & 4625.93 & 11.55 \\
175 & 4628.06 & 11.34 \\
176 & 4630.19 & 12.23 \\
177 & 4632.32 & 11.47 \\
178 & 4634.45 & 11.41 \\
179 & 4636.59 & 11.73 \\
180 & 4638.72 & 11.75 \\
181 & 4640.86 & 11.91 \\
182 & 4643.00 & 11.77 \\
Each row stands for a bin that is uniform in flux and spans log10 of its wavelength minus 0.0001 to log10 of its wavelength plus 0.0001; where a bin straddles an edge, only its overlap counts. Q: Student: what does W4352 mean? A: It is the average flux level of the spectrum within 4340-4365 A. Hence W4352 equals 16.4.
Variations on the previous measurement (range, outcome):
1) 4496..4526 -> 12.1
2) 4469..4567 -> 12.1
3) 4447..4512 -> 11.7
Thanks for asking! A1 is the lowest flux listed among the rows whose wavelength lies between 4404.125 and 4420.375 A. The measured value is 11.33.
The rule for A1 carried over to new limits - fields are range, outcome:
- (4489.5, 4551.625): 11.67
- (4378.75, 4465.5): 10.29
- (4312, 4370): 14.64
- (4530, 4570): 11.81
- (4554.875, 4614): 11.14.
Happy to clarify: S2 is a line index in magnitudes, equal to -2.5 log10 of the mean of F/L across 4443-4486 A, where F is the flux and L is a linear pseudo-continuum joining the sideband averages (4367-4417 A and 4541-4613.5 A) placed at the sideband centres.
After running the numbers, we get 0.11 mag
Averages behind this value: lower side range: 13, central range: 11.4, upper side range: 12.1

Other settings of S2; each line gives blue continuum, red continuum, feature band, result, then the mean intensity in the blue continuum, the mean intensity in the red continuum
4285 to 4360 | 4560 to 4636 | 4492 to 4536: 0.069 mag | 15.2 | 12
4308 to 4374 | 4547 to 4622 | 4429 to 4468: 0.244 mag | 15.9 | 12.1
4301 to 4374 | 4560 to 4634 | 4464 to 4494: 0.166 mag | 15.7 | 12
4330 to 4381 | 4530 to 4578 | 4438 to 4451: 0.256 mag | 15.9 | 12.3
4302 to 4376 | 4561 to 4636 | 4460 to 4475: 0.201 mag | 15.7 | 11.9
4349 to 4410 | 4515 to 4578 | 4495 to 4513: 0.055 mag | 14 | 12.3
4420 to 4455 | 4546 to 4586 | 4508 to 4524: -0.008 mag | 11.4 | 12.3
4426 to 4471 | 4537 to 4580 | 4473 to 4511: -0.012 mag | 11.4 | 12.3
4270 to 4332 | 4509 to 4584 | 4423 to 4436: 0.131 mag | 13.9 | 12.3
